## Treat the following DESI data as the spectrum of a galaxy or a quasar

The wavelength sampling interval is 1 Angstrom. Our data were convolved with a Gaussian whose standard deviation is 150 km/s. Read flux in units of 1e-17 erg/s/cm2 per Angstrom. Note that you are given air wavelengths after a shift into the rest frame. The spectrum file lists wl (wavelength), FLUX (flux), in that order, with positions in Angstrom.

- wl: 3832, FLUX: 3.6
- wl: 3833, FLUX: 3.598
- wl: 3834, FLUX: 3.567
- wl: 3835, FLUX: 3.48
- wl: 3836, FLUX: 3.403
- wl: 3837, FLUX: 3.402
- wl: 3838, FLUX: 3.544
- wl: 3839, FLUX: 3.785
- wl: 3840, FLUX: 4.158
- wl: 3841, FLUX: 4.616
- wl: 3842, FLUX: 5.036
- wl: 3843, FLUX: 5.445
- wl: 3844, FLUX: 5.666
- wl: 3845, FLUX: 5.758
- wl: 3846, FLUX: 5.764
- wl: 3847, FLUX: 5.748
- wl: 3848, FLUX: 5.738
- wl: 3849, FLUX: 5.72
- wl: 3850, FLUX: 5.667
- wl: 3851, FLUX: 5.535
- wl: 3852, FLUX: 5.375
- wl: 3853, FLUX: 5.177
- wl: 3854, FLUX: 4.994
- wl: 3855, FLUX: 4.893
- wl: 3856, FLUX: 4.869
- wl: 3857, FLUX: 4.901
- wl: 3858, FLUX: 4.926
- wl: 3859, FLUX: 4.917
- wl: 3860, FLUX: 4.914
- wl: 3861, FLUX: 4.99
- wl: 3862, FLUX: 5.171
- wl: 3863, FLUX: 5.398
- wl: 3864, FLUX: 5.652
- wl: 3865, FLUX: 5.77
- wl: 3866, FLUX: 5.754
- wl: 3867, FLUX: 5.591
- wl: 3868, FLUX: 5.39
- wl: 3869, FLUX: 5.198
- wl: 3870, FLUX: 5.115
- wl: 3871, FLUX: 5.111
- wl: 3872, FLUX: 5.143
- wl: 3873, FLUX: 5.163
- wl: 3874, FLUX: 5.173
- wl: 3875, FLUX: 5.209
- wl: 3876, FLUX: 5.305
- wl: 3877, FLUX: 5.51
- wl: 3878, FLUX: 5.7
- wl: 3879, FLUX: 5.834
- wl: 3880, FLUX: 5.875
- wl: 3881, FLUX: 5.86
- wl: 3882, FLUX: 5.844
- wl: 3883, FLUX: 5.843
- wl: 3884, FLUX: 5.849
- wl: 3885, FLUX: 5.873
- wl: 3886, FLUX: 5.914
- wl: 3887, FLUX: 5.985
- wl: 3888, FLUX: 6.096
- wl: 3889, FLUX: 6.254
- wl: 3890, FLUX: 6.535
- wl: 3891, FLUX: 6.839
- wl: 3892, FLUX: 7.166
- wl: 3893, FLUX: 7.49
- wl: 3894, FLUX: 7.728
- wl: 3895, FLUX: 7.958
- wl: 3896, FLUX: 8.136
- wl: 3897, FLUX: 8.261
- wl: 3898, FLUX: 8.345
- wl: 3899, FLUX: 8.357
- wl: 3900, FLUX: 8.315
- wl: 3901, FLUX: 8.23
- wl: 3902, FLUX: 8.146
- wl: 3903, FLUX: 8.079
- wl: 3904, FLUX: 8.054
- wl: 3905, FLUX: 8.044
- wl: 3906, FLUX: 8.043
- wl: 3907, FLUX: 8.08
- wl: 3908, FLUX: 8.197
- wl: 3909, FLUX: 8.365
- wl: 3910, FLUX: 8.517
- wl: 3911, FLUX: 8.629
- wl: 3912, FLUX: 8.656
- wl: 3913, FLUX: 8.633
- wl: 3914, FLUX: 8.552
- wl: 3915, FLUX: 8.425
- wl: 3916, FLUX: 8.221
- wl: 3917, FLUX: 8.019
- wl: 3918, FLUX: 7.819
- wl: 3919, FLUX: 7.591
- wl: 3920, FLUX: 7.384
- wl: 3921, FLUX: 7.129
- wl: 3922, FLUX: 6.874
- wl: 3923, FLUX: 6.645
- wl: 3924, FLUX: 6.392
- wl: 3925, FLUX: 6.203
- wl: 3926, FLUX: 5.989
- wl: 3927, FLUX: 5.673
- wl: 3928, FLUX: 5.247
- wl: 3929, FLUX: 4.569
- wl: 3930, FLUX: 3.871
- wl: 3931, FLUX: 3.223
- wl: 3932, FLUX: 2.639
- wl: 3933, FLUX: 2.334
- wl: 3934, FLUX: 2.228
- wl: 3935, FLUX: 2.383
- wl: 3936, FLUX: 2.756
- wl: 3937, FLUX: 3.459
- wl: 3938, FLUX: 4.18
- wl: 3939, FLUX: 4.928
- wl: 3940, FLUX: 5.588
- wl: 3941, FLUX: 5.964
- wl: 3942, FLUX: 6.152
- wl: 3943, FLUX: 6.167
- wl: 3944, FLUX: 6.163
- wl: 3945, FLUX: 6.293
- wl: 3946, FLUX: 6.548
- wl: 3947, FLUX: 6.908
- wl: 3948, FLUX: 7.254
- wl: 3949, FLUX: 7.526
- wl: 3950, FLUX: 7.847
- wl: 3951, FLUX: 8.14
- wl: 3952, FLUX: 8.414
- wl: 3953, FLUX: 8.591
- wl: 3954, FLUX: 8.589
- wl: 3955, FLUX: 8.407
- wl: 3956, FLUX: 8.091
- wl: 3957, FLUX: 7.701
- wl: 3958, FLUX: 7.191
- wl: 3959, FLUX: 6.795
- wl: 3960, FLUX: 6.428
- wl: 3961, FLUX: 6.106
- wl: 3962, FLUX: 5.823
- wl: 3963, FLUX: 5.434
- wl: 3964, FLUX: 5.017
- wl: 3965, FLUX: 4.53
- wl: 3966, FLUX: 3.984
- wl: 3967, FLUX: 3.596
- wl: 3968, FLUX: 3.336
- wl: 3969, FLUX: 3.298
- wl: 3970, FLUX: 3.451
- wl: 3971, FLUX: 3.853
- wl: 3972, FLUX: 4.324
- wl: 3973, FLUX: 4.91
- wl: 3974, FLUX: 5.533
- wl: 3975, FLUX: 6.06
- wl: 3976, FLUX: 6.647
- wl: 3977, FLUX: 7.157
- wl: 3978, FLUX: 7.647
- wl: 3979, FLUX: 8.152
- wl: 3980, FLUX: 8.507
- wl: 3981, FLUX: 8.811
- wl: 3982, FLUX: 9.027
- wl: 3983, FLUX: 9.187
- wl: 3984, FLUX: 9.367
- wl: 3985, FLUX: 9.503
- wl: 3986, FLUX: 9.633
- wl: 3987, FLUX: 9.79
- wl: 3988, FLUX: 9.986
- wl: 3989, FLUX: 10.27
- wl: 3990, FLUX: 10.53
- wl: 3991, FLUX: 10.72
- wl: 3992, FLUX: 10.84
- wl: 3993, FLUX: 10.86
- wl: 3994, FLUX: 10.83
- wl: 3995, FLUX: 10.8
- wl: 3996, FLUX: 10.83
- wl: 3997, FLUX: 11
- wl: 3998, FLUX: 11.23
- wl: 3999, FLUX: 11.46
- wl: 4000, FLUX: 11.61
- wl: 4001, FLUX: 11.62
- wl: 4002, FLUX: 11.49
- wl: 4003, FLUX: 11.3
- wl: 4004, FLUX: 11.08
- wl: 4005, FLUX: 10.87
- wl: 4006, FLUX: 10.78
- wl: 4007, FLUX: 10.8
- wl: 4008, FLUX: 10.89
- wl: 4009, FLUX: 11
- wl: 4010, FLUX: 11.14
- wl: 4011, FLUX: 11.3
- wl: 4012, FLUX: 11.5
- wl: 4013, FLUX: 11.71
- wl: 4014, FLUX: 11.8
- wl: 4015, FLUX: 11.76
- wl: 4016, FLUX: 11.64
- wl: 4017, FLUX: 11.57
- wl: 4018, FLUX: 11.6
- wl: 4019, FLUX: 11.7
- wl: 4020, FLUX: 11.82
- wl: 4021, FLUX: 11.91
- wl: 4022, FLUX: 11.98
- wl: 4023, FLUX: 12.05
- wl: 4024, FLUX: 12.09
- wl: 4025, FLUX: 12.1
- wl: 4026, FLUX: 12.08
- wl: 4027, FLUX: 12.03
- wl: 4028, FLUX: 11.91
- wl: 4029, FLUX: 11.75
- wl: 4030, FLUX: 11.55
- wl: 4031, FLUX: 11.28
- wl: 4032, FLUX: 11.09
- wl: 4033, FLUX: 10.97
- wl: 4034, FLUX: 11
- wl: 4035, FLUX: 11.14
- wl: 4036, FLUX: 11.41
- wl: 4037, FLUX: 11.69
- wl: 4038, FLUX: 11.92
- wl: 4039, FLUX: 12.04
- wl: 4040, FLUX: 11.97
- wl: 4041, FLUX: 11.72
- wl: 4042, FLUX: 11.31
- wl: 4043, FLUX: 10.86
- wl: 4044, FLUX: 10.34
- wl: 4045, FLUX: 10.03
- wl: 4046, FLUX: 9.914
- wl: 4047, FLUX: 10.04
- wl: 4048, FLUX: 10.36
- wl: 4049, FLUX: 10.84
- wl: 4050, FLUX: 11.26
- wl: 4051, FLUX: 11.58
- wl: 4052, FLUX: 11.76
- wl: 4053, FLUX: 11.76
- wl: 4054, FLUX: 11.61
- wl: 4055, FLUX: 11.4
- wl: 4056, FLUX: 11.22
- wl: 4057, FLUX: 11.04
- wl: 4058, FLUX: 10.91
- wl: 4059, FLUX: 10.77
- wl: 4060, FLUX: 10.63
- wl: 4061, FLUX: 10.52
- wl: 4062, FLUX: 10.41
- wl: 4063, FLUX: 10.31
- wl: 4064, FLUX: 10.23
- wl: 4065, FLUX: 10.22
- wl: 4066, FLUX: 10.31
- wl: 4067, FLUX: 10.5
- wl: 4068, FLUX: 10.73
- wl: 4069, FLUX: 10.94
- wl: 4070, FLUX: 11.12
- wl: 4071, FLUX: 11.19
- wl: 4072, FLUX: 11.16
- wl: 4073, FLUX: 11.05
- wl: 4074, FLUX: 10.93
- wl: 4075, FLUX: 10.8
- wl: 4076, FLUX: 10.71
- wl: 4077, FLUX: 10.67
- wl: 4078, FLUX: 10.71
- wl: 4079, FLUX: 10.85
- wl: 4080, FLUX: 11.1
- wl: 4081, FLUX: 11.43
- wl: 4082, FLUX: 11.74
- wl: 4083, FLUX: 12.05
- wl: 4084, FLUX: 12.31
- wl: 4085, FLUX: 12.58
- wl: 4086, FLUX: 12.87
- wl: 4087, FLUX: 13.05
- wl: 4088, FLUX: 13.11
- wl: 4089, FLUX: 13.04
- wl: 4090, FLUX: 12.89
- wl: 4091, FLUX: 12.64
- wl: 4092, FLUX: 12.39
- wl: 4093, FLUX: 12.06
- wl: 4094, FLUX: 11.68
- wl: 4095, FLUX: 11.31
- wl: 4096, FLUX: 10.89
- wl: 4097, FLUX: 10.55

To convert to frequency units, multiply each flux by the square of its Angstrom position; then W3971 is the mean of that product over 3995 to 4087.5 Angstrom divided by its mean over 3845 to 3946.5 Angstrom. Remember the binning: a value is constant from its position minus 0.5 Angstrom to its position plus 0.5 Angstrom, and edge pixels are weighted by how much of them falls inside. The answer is 2.0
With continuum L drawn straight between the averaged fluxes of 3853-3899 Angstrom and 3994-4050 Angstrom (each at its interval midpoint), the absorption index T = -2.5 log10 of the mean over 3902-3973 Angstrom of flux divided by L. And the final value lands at 0.27 mag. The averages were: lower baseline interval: 5.9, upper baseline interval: 11.3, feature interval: 6.25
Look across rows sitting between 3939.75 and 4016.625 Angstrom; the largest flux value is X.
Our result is 11.8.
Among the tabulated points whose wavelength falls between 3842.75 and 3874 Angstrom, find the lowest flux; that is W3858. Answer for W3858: 4.869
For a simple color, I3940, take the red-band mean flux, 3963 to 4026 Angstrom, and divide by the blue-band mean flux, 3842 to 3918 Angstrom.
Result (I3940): 1.46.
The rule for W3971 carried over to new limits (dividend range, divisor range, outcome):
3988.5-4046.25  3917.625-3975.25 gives 2.07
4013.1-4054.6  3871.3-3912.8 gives 1.76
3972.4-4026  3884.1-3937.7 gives 1.62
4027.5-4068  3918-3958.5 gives 1.94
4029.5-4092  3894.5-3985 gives 1.81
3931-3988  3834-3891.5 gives 1.24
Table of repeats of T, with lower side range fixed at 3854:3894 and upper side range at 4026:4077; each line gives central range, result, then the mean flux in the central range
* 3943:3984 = 0.26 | 6.56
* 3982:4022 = -0.15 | 11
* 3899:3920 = -0.22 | 8.21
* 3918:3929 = 0.10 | 6.48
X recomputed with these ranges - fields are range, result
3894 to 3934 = 8.656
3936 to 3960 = 8.591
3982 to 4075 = 12.1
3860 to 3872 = 5.77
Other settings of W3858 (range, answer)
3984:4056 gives 9.367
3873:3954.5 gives 2.228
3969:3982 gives 3.298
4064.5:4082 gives 10.22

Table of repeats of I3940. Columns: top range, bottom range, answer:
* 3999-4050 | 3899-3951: 1.74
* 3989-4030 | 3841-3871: 2.14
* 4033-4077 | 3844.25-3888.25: 2.01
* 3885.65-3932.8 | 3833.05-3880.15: 1.41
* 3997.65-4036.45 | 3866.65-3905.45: 1.76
